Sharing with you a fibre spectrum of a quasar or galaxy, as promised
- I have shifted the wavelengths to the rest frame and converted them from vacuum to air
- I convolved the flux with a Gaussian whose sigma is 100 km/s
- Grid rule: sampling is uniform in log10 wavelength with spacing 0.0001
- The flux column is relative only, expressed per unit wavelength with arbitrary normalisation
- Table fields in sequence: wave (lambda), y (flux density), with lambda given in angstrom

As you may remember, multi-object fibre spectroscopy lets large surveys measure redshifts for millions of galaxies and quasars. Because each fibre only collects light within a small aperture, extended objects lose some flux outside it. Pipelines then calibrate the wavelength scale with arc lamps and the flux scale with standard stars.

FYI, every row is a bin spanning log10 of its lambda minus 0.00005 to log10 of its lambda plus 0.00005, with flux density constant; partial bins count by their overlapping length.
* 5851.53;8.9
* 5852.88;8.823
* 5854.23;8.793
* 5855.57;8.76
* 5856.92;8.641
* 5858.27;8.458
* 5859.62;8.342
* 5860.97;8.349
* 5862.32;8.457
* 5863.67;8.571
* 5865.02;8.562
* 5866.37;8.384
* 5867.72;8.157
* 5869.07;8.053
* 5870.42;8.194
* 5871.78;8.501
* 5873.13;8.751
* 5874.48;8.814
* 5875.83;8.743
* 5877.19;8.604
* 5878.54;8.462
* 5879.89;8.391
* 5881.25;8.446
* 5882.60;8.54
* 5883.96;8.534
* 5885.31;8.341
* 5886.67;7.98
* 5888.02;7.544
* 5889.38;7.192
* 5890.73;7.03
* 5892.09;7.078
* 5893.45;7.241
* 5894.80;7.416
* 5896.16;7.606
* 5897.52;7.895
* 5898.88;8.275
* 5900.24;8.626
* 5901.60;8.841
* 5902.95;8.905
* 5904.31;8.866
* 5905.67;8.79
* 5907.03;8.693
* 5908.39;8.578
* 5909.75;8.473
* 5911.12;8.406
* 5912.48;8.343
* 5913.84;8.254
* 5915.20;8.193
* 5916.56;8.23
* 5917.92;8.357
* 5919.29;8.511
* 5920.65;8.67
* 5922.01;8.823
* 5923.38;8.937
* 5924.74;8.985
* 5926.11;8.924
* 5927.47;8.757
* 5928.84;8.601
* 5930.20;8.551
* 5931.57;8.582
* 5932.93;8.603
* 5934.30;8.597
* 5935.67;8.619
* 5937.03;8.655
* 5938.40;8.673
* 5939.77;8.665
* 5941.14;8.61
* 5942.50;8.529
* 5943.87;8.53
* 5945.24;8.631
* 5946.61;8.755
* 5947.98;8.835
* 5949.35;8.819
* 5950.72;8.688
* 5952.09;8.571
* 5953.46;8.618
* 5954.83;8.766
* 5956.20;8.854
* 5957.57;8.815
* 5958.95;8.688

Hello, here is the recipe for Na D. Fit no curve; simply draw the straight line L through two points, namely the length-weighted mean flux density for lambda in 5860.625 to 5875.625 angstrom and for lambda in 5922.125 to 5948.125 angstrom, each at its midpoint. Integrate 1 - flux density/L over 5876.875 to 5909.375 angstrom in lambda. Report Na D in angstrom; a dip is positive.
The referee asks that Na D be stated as 1.4 angstrom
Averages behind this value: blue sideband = 8.45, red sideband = 8.68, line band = 8.16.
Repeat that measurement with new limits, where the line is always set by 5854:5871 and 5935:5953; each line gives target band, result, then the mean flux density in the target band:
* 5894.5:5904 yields 0.3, 8.28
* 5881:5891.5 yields 0.7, 7.93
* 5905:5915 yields 0.1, 8.49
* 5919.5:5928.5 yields -0.2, 8.82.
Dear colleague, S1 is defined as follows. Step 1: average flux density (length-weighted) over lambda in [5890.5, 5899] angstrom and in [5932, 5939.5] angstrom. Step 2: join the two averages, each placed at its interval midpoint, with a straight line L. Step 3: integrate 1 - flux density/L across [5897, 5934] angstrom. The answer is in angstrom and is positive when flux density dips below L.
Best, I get -2.4 angstrom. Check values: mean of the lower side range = 7.48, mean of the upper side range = 8.63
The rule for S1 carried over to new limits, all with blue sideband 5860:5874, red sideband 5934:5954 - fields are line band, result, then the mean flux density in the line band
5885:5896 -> 1.3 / 7.46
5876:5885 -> -0.1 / 8.5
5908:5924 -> 0.2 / 8.47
